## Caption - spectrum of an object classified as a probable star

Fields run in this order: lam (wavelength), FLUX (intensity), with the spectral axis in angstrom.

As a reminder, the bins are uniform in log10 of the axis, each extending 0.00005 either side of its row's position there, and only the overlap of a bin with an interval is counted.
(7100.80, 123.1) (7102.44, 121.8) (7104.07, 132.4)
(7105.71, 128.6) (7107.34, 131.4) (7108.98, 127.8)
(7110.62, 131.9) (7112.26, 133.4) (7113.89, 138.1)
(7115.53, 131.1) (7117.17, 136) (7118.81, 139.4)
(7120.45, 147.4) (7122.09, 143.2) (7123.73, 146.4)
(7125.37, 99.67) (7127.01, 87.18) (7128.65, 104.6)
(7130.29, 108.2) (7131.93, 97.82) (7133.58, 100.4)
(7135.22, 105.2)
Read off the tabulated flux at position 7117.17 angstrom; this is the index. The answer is 136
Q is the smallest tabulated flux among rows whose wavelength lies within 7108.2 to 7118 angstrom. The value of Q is 127.8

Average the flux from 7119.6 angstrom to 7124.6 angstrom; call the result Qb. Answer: 145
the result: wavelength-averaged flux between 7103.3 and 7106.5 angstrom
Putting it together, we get 130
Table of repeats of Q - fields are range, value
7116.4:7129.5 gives 87.18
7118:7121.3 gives 139.4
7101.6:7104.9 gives 121.8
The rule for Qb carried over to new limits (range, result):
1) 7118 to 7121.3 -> 143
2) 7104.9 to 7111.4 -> 130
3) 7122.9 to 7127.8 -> 111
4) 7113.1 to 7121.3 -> 138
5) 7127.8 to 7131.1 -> 106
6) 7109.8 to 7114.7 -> 135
